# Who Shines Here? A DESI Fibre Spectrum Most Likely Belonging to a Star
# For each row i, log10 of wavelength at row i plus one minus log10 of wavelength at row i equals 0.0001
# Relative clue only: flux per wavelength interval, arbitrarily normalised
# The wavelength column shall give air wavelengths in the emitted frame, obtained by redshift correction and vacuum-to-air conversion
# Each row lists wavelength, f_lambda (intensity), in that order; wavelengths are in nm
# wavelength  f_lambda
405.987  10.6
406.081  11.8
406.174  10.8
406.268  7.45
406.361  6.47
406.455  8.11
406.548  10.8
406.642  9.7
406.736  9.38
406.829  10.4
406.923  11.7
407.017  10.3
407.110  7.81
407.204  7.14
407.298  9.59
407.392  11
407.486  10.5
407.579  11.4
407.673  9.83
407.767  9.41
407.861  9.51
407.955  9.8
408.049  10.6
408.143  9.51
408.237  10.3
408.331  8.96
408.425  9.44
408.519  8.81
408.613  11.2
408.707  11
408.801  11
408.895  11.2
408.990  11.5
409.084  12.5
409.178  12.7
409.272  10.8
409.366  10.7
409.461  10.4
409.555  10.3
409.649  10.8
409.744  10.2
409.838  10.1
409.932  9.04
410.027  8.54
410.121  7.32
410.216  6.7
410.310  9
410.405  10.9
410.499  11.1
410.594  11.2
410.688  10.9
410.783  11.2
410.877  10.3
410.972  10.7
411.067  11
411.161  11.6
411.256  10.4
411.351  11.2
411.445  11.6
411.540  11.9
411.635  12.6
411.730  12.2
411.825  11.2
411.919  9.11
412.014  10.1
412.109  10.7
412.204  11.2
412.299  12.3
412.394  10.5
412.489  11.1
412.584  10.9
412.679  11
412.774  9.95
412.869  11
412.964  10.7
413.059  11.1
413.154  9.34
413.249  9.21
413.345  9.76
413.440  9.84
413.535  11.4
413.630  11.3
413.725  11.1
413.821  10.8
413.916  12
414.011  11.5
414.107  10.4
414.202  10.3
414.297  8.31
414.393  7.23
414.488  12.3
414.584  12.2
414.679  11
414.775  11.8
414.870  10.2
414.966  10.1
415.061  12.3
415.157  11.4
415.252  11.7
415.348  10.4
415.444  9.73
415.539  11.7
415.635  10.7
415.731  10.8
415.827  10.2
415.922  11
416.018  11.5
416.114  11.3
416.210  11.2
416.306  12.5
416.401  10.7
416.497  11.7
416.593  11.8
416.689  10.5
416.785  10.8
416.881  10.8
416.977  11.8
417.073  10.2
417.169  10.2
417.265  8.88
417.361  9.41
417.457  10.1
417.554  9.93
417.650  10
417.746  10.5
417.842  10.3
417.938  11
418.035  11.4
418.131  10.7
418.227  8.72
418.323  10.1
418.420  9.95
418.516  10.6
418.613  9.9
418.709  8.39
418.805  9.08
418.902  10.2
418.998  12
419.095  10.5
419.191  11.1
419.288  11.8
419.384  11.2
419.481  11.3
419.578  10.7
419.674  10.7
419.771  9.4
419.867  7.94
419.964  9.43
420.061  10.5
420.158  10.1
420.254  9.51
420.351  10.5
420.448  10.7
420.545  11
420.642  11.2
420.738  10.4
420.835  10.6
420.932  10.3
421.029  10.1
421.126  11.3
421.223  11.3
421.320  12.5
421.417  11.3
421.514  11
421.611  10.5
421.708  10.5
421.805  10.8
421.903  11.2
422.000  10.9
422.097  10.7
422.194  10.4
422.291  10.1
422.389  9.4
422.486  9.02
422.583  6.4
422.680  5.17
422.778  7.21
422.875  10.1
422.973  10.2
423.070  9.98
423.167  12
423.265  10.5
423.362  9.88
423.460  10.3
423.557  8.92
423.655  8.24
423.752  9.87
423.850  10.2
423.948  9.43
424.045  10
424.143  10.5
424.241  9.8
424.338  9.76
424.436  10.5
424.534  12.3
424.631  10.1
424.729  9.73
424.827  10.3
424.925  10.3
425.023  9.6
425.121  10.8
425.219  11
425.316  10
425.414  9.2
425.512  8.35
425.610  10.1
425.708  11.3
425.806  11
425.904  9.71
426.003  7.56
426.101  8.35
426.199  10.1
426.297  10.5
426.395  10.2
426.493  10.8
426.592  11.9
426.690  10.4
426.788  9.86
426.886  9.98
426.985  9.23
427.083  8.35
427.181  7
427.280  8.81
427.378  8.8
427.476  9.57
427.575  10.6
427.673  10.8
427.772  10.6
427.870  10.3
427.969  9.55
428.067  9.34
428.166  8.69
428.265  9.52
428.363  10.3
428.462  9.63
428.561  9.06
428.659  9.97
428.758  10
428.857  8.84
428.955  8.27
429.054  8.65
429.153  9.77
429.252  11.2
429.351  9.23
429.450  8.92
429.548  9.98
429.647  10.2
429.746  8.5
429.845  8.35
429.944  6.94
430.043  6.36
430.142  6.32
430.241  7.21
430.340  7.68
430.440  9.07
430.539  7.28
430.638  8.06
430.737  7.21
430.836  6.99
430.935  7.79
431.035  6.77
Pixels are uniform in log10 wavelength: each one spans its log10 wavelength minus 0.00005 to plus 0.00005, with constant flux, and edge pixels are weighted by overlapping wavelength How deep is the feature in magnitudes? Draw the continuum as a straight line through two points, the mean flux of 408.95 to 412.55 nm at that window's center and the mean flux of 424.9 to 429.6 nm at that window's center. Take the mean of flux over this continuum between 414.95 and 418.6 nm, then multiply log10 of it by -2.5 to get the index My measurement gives -0.04 mag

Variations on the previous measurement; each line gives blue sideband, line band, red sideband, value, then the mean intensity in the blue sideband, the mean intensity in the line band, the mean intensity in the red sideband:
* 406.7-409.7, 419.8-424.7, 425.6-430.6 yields -0.05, 10.3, 10.1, 9.29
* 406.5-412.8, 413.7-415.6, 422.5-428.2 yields -0.06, 10.4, 10.8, 9.72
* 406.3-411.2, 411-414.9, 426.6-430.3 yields -0.10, 10.1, 10.8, 9.19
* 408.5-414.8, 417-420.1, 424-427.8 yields 0.01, 10.6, 10.2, 9.94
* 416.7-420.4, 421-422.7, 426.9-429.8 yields -0.03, 10.3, 10.2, 9.44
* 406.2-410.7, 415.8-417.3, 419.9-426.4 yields -0.10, 9.94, 11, 10.1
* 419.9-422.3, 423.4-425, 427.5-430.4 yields 0.01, 10.7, 10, 9.13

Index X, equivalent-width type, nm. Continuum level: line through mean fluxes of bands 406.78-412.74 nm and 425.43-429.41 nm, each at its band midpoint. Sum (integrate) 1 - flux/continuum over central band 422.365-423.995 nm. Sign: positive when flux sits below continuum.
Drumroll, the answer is 0.10 nm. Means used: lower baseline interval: 10.4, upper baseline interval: 9.65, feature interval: 9.22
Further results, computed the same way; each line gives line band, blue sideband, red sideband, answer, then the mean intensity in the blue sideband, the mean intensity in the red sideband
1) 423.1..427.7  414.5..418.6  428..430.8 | -0.27 nm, 10.8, 8.73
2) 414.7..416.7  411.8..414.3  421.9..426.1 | -0.13 nm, 10.6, 9.78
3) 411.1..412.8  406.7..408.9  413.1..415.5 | -0.12 nm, 9.97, 10.6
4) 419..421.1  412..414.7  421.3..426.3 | -0.06 nm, 10.6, 9.93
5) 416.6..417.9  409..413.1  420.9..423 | 0.00 nm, 10.7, 10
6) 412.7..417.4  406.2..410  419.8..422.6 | -0.24 nm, 10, 10.4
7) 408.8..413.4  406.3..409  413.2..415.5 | -0.16 nm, 9.84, 10.7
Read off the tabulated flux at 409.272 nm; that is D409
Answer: 10.8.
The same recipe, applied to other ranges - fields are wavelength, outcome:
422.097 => 10.7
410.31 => 9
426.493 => 10.8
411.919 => 9.11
